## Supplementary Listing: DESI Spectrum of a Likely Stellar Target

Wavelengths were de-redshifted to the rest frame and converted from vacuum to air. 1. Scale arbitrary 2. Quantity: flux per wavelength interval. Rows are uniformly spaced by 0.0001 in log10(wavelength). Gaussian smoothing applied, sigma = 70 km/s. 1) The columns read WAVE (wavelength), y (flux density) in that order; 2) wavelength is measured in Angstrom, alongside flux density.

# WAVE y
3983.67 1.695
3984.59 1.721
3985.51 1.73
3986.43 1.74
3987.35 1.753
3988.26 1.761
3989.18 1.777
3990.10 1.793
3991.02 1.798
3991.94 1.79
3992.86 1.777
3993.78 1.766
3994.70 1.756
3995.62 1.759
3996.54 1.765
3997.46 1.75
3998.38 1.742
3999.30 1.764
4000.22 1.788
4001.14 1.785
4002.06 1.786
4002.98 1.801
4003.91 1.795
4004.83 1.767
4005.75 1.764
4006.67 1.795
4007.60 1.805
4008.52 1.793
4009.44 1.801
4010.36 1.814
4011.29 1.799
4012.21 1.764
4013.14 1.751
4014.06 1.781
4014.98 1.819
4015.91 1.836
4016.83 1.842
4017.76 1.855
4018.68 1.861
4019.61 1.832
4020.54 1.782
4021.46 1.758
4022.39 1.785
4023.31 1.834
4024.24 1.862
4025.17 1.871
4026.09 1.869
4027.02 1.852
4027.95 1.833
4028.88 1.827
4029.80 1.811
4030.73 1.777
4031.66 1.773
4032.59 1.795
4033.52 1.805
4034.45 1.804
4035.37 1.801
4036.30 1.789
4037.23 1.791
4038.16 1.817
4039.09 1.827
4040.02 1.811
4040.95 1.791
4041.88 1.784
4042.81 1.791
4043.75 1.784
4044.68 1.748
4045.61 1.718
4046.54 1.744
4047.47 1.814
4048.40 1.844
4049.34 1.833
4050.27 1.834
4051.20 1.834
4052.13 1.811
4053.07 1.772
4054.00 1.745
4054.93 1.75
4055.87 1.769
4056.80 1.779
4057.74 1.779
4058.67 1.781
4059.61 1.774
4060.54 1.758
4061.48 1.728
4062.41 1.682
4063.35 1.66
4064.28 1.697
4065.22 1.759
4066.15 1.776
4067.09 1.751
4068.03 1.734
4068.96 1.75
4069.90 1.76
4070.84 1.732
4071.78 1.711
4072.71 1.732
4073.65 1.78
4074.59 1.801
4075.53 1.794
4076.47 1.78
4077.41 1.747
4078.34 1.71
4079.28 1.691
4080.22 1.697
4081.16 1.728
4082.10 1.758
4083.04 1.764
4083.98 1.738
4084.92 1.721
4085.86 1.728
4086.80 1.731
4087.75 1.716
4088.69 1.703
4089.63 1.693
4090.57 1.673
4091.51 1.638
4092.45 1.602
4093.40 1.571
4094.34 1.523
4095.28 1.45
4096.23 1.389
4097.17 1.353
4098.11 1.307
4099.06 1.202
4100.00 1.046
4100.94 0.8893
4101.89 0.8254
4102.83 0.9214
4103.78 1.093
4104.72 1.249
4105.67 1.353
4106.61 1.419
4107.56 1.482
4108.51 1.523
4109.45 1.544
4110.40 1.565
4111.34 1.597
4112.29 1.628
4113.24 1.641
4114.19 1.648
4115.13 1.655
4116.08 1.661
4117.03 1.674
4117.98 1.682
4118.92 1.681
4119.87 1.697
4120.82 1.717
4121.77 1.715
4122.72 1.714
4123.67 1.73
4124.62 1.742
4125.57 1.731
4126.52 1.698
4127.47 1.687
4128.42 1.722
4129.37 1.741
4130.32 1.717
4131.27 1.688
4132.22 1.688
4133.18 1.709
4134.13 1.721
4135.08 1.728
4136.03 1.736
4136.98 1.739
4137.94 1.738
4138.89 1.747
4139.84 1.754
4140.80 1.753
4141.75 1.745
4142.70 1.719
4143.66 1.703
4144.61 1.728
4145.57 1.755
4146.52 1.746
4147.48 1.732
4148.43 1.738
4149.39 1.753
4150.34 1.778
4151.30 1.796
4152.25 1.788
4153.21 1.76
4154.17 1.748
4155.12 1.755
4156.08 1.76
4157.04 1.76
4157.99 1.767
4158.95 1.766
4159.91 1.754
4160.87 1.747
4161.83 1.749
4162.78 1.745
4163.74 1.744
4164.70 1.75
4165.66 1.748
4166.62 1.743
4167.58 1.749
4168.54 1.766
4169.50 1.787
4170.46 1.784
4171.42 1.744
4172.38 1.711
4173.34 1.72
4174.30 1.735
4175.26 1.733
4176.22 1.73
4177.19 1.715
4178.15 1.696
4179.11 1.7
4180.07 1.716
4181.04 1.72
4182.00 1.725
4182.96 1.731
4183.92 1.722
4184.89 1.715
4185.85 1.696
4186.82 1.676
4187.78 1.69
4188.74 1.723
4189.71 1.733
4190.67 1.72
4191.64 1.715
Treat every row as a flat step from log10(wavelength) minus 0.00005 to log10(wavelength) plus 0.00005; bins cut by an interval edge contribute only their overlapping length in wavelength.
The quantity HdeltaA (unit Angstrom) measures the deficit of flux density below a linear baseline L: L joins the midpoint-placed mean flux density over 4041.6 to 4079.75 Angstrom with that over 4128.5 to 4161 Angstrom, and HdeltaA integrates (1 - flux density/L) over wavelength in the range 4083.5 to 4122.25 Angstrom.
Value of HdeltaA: 5.5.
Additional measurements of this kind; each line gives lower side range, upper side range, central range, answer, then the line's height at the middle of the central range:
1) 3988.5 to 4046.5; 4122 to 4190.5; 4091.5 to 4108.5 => 4.5 Angstrom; 1.76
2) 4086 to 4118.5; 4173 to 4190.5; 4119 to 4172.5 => -4.7 Angstrom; 1.6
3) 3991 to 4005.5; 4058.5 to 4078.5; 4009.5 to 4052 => -1.1 Angstrom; 1.76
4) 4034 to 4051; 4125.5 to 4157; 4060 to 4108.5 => 5.3 Angstrom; 1.77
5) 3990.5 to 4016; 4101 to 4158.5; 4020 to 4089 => -1.9 Angstrom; 1.73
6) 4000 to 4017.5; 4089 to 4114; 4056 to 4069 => -1.5 Angstrom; 1.56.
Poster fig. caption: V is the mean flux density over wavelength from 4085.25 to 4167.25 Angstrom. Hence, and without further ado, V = 1.63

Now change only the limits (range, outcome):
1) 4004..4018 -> 1.8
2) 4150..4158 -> 1.77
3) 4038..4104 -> 1.66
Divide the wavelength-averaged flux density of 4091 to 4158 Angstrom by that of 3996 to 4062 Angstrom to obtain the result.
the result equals 0.9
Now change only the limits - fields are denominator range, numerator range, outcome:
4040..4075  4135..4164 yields 0.99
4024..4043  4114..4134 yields 0.94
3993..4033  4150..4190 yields 0.97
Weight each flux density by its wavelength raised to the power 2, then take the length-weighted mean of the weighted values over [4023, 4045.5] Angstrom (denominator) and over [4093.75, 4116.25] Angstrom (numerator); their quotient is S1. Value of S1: 0.79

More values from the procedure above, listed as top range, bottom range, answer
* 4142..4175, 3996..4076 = 1.04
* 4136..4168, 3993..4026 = 1.04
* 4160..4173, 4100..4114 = 1.35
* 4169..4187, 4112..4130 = 1.05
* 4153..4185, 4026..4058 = 1.03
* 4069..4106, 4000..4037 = 0.89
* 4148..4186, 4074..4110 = 1.19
